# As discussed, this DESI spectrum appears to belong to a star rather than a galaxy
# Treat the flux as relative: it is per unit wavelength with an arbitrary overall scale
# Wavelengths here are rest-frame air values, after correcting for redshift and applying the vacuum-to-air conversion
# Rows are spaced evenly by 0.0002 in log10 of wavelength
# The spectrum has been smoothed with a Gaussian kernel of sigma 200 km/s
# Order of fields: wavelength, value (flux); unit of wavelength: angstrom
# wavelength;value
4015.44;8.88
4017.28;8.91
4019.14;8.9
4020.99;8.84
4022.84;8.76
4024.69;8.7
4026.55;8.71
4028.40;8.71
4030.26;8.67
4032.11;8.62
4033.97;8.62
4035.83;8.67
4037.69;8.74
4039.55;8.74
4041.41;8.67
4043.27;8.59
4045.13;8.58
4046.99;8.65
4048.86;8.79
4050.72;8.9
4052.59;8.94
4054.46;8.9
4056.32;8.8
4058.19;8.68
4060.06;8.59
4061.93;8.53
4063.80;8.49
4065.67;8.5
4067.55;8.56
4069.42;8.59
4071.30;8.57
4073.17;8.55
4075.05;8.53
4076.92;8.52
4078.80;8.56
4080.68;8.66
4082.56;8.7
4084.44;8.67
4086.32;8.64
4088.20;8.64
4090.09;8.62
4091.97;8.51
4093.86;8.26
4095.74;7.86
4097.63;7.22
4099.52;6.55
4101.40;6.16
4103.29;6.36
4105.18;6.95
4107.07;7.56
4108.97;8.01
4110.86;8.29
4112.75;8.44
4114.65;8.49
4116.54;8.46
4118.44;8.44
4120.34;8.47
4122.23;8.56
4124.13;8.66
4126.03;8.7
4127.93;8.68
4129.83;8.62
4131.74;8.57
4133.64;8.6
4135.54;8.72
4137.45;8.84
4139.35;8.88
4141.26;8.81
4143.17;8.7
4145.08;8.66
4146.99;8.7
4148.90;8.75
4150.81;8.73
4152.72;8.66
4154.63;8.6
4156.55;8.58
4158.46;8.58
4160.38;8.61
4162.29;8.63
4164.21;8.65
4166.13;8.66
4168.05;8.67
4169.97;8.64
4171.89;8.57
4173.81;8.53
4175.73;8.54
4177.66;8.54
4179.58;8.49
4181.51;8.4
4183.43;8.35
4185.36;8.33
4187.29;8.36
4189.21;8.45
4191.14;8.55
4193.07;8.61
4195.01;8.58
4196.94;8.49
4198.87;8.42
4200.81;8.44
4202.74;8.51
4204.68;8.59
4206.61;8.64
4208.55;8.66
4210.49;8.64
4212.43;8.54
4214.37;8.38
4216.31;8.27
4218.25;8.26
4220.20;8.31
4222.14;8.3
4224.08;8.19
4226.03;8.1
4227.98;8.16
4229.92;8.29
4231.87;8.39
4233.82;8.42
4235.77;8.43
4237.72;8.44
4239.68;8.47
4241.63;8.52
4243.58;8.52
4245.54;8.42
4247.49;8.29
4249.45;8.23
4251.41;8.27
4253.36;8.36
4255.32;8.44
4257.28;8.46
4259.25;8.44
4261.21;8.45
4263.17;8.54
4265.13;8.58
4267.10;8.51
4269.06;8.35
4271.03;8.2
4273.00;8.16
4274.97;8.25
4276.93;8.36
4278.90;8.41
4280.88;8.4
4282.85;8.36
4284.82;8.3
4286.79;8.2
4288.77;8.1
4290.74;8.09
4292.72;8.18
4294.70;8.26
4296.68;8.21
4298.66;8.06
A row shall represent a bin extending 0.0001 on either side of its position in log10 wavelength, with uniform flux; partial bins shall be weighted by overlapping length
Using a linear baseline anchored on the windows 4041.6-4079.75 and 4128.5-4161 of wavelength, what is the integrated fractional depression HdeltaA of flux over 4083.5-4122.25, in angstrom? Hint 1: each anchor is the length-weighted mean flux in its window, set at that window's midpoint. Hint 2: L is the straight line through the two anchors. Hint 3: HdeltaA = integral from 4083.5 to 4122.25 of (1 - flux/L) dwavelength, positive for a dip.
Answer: 3.2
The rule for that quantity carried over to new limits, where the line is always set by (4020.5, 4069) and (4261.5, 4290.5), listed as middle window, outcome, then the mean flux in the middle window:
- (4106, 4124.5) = 0.56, 8.32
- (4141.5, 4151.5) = -0.21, 8.71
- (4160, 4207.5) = -0.29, 8.53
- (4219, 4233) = 0.27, 8.25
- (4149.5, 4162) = -0.16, 8.63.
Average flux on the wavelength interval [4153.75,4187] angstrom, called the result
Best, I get 8.55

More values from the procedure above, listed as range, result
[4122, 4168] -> 8.67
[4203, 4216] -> 8.56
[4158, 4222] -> 8.51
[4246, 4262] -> 8.37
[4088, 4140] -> 8.14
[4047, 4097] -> 8.59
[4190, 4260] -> 8.42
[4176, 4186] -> 8.43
